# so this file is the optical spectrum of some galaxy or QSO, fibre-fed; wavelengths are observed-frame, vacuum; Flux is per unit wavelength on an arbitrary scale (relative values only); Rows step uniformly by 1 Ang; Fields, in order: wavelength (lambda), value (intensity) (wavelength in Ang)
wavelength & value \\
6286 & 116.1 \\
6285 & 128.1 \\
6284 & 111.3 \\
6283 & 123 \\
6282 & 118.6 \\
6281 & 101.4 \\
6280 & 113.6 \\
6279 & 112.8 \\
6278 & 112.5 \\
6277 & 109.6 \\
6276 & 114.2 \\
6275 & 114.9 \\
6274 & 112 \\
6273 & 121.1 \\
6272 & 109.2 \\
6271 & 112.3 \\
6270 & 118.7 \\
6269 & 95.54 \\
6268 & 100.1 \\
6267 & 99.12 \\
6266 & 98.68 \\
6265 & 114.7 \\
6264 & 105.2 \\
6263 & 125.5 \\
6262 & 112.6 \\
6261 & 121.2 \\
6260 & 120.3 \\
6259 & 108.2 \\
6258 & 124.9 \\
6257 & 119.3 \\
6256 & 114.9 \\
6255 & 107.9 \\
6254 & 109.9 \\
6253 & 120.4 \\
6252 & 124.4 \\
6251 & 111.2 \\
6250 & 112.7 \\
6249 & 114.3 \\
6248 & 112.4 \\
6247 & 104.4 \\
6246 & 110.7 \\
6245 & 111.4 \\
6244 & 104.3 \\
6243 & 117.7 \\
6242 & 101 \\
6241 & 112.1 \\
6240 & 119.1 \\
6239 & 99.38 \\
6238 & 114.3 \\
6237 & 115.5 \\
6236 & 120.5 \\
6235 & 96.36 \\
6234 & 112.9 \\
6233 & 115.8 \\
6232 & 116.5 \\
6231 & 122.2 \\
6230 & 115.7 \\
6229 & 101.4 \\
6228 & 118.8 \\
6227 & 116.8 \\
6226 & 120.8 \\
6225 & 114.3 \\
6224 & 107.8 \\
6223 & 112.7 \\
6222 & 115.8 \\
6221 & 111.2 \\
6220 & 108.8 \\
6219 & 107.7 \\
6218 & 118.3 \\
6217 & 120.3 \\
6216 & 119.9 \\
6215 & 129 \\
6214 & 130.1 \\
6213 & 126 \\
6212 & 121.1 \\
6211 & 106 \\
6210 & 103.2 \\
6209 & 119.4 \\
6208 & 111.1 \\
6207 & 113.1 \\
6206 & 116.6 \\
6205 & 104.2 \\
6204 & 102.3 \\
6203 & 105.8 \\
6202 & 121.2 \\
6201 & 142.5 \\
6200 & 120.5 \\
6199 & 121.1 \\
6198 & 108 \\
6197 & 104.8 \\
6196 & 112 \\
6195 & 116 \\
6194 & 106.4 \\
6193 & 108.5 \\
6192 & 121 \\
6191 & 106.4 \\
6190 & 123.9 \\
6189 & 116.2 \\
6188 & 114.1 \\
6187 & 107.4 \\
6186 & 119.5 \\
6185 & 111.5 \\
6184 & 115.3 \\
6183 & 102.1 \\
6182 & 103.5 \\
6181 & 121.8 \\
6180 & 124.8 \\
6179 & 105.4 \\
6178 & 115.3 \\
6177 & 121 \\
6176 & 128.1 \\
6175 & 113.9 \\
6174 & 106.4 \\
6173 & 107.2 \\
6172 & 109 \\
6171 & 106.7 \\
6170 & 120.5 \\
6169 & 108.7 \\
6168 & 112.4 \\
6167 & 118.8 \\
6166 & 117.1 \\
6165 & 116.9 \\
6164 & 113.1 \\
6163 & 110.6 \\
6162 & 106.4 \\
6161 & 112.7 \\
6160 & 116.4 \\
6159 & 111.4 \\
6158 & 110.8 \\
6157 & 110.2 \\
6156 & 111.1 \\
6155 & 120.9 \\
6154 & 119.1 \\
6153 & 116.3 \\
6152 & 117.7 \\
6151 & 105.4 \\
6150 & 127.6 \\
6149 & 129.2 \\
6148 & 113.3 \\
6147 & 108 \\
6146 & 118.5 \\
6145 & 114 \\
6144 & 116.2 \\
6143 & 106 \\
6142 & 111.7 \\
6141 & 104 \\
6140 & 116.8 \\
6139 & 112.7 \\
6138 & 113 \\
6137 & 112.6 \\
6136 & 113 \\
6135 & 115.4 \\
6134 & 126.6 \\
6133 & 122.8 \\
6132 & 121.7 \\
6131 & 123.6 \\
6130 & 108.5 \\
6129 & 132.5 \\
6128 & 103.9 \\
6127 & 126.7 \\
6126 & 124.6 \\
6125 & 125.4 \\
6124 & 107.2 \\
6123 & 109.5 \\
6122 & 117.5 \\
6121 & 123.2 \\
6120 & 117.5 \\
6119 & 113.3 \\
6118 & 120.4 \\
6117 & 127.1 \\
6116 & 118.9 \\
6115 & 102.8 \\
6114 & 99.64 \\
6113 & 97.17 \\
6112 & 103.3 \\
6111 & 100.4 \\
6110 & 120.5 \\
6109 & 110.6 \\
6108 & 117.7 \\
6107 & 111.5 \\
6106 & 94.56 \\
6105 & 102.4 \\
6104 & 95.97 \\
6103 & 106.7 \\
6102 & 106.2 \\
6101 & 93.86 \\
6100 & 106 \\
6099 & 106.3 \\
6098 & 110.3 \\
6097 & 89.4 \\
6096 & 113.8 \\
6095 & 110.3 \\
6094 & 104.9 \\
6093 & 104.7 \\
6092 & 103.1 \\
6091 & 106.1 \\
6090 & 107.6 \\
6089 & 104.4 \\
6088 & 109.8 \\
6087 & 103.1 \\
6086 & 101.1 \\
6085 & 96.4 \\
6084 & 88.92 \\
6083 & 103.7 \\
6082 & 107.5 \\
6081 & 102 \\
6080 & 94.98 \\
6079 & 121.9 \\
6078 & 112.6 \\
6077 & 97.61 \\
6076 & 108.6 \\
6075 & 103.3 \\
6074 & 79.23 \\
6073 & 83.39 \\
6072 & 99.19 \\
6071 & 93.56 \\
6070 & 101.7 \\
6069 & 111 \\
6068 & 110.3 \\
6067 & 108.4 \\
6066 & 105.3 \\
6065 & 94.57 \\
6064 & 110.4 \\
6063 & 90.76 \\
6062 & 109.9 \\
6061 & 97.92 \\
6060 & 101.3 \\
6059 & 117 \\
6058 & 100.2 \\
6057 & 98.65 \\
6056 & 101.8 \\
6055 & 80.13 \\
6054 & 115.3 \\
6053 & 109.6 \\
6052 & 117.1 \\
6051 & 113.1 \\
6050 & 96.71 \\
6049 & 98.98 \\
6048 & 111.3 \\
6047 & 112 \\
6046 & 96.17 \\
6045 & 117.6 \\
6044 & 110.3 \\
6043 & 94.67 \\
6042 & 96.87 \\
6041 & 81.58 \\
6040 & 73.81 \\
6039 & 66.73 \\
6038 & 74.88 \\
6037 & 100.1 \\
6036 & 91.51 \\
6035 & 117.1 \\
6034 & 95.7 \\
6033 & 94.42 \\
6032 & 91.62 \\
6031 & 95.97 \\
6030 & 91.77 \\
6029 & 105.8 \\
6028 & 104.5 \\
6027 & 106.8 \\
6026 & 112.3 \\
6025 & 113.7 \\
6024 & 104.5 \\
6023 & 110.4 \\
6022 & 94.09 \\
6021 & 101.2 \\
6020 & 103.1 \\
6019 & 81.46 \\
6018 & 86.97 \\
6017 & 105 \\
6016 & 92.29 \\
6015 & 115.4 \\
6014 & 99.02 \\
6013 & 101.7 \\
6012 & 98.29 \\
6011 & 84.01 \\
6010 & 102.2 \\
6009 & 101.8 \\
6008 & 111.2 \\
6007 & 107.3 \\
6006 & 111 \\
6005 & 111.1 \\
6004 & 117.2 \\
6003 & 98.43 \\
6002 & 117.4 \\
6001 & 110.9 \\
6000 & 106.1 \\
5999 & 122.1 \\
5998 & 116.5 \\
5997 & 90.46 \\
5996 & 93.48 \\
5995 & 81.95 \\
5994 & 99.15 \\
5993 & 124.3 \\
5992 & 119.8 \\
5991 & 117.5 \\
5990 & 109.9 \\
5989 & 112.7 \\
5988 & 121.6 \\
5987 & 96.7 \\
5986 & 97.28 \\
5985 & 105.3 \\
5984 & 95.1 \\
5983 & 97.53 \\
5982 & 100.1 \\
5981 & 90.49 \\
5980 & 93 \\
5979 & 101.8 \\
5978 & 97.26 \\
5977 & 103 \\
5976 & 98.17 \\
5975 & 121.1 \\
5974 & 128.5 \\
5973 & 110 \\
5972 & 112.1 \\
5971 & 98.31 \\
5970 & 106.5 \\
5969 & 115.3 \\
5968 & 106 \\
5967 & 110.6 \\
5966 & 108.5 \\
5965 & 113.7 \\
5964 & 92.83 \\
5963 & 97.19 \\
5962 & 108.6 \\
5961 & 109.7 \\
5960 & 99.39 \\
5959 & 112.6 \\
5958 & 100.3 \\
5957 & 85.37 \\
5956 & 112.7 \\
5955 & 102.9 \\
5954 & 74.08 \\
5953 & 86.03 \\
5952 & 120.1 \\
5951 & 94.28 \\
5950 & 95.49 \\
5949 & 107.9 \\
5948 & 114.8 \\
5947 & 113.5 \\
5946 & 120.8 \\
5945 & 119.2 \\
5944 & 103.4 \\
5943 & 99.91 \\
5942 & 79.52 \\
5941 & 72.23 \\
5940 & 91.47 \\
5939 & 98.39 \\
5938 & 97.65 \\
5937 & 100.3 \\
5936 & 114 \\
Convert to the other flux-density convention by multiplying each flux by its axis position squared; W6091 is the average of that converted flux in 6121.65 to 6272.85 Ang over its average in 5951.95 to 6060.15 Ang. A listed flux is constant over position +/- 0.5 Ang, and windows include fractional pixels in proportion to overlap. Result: 1.2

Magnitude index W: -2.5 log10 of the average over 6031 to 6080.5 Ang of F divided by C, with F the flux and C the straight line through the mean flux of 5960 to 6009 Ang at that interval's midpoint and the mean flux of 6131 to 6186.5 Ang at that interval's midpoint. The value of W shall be 0.099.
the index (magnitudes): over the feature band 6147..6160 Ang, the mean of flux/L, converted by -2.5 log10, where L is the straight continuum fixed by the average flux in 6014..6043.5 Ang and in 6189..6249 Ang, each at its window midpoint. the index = -0.08 mag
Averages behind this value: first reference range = 96.7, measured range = 116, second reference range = 114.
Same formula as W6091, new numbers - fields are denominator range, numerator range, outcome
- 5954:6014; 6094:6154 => 1.12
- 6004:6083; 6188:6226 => 1.20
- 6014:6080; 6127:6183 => 1.18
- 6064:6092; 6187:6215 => 1.17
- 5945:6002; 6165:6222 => 1.17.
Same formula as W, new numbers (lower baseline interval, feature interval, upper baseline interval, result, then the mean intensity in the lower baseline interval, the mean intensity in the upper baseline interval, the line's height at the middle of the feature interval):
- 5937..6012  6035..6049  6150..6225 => 0.13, 104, 114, 107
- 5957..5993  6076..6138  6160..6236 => 0.01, 106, 114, 111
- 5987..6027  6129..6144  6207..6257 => -0.05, 105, 114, 110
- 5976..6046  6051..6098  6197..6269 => 0.02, 101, 114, 105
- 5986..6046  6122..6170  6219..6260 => -0.07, 102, 113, 108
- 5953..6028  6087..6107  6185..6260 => 0.05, 104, 114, 109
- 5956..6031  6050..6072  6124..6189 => 0.05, 104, 115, 109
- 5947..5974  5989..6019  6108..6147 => 0.02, 104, 115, 107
